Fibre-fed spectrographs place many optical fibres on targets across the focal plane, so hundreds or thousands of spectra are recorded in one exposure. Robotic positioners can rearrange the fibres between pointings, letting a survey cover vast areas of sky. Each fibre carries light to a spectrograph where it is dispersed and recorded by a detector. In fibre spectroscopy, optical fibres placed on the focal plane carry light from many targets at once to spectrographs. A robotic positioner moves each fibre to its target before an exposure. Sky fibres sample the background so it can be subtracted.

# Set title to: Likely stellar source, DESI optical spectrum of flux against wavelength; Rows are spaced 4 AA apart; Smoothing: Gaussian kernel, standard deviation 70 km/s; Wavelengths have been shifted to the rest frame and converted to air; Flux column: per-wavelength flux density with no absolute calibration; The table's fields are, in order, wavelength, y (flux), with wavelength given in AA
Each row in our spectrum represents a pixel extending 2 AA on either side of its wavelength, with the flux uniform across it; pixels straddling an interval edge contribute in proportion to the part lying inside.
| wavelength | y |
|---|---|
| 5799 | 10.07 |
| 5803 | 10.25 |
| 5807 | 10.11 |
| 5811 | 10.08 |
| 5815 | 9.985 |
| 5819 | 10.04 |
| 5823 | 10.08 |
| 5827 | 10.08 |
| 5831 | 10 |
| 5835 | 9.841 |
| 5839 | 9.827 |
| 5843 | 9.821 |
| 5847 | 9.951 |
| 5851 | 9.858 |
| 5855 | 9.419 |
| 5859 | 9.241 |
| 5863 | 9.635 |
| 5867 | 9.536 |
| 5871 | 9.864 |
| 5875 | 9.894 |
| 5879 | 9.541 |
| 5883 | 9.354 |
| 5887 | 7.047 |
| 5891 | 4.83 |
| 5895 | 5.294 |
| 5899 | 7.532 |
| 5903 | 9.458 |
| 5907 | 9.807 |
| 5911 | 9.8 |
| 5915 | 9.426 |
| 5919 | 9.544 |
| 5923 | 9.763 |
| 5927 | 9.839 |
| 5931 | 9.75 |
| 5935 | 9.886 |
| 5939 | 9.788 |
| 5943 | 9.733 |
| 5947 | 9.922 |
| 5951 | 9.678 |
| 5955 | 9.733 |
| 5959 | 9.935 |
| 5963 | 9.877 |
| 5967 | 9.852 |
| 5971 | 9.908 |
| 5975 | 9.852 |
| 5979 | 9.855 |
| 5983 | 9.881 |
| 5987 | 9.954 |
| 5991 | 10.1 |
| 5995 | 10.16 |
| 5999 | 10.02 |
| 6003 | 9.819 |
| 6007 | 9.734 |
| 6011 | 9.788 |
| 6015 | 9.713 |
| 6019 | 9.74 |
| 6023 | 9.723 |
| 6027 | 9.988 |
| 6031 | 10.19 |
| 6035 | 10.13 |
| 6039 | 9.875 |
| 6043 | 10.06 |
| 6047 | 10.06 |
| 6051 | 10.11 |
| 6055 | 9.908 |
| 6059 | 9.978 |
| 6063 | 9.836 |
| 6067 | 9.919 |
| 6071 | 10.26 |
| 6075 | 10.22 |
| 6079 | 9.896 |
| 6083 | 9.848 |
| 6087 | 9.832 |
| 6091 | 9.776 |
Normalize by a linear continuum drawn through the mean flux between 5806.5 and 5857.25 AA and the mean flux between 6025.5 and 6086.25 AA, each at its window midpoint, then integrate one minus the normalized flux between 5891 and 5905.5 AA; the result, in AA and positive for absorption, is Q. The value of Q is 4.1 AA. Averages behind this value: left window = 9.92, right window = 10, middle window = 7.15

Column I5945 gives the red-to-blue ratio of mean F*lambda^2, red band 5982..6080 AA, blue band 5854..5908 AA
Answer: 1.22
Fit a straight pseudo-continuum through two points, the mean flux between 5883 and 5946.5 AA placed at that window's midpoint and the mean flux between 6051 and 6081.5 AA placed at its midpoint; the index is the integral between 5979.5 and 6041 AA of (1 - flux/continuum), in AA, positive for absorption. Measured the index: -2.29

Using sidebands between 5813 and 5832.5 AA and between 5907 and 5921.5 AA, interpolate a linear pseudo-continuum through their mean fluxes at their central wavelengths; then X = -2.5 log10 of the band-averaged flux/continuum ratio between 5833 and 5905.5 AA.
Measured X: 0.11 mag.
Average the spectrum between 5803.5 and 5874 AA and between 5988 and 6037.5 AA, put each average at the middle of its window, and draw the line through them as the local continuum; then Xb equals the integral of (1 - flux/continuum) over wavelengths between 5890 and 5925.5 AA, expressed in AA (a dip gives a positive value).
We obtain 5.0 AA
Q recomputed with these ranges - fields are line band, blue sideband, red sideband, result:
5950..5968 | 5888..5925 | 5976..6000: -0.8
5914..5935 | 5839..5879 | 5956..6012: 0.2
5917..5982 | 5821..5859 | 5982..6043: 0.6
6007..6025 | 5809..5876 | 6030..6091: 0.4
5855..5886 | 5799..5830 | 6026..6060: 1.8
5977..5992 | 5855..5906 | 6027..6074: -0.8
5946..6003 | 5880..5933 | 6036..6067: -4.1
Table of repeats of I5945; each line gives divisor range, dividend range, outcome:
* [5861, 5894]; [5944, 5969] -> 1.17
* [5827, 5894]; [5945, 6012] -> 1.12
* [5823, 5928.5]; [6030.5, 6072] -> 1.16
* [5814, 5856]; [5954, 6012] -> 1.05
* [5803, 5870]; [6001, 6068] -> 1.08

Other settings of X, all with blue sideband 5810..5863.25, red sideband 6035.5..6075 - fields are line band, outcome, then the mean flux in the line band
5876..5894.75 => 0.29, 7.59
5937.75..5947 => 0.02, 9.79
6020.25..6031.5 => 0.01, 9.92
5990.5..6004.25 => -0.01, 10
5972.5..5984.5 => 0.01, 9.86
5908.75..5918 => 0.03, 9.61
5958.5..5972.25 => 0.01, 9.89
